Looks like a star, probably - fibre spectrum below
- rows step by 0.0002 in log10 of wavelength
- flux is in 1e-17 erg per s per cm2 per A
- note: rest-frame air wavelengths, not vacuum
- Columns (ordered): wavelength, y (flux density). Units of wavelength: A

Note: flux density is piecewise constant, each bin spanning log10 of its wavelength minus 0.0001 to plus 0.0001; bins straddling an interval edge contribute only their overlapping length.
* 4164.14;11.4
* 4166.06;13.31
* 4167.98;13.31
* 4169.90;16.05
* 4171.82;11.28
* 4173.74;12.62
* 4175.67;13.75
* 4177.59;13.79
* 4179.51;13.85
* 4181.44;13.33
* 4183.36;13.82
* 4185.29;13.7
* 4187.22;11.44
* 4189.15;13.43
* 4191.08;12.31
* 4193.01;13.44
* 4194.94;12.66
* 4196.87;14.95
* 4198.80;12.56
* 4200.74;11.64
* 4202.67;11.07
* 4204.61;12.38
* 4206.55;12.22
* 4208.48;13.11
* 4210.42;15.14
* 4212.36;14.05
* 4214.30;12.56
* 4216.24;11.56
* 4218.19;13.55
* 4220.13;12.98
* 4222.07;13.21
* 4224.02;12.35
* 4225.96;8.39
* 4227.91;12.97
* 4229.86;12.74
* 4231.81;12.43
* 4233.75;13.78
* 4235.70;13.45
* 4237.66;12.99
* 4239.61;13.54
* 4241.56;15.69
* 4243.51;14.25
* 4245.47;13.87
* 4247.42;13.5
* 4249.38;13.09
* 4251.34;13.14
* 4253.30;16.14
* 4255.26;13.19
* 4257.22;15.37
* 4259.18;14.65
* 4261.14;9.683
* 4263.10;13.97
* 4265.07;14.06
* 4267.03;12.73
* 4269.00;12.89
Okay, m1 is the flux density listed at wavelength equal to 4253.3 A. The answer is 16.14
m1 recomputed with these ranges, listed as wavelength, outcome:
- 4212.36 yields 14.05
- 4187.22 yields 11.44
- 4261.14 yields 9.683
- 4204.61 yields 12.38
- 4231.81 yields 12.43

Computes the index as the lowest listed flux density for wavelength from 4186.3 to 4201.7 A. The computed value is 11.44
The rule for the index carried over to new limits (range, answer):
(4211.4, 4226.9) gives 8.39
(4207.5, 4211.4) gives 13.11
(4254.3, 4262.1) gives 9.683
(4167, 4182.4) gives 11.28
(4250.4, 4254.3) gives 13.14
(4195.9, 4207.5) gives 11.07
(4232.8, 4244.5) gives 12.99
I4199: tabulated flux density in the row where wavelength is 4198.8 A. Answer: 12.56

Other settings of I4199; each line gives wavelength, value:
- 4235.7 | 13.45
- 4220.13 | 12.98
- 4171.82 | 11.28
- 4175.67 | 13.75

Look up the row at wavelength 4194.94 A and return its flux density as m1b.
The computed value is 12.66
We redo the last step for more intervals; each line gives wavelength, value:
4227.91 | 12.97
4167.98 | 13.31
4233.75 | 13.78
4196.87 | 14.95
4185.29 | 13.7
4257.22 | 15.37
